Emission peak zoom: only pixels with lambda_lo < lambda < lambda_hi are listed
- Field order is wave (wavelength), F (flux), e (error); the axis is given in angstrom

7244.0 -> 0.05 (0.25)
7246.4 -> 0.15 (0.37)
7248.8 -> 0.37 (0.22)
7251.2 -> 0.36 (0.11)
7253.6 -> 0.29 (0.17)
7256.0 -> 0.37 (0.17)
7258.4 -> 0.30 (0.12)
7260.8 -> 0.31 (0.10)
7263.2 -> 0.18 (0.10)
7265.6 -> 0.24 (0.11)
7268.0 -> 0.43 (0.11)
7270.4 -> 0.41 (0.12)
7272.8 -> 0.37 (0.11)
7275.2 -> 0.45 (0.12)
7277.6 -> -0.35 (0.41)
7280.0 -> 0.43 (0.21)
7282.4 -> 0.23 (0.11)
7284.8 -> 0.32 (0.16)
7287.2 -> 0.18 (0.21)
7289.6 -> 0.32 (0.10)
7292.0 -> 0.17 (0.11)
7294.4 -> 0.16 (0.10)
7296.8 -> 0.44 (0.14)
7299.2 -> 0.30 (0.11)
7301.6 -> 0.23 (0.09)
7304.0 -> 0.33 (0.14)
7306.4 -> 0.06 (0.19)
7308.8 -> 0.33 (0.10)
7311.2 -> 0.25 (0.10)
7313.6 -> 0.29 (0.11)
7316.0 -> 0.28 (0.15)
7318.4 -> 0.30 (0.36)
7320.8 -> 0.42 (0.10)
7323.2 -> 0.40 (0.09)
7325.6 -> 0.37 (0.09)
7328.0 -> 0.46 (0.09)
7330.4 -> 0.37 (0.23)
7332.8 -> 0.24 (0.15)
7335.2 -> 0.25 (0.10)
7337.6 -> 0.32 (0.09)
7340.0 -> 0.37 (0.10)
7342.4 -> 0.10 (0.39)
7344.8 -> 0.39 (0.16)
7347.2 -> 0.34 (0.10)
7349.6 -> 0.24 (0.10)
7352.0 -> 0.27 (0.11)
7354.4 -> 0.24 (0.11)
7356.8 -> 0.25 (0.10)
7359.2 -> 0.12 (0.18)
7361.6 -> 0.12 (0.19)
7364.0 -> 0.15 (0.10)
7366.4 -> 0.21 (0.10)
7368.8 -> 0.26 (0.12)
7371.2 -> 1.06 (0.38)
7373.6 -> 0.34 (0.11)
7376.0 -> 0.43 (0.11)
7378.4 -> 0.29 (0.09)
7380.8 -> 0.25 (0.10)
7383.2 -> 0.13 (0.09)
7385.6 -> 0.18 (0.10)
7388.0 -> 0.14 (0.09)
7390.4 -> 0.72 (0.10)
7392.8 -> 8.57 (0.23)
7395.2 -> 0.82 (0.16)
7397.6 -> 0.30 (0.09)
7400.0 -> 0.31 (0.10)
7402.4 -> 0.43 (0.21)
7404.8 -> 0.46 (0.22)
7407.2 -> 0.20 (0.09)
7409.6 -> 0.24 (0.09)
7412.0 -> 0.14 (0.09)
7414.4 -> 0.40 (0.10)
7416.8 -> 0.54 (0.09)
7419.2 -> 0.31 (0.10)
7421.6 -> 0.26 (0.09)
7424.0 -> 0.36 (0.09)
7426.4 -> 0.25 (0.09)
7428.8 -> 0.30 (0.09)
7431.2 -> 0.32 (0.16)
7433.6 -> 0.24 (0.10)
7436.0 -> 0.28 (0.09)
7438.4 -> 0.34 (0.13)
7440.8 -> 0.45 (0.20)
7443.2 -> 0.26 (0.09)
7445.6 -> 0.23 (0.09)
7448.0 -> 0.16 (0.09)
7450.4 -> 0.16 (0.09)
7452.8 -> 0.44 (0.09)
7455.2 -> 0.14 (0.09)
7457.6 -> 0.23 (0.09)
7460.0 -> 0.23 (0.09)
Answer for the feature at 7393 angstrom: H-alpha 6563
